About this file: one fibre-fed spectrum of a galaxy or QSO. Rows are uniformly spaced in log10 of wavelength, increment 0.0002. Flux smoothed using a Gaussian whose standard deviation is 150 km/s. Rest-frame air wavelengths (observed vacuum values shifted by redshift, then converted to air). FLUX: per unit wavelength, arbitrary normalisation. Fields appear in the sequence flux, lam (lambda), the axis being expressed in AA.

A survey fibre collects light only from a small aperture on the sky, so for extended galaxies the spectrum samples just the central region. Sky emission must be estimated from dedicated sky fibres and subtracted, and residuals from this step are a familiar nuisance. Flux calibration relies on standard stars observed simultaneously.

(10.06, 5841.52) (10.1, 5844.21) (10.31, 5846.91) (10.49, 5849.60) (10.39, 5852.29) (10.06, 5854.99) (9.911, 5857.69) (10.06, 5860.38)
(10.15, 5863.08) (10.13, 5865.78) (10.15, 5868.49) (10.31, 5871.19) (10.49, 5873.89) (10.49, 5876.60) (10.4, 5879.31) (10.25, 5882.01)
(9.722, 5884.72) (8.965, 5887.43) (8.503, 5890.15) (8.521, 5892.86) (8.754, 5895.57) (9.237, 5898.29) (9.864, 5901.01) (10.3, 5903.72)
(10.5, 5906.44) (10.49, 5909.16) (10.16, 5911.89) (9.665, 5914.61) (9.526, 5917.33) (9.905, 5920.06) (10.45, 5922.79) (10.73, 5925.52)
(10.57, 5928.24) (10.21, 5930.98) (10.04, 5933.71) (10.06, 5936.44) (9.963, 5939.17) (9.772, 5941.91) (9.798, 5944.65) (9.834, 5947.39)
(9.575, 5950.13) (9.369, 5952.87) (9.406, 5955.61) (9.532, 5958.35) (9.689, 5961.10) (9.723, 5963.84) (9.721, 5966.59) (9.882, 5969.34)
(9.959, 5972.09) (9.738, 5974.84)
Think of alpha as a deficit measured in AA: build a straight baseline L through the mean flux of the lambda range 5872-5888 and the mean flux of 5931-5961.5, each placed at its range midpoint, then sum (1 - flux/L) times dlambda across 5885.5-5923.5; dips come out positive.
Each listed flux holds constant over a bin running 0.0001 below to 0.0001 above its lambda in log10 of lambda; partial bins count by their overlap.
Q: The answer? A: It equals 1.4 AA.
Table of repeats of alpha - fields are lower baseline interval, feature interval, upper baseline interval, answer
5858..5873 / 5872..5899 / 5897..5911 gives 1.5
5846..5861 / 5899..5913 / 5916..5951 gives -0.2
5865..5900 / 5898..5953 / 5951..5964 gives -2.5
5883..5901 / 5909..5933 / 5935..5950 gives -1.7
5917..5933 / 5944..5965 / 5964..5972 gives 0.7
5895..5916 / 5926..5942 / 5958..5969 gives -0.6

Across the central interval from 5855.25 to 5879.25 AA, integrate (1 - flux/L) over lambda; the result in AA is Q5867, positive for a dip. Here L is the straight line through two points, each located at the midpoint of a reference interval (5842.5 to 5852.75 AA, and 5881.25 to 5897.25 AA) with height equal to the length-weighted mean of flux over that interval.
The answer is -1.2 AA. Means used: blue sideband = 10.3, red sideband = 9.08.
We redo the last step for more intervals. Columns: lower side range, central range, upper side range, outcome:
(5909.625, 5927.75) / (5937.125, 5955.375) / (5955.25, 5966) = 0.14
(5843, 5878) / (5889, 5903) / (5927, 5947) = 1.52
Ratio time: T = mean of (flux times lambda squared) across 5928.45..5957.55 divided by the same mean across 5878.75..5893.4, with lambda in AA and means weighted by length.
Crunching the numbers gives 1.07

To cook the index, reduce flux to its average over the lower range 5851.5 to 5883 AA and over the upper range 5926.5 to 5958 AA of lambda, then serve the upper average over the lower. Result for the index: 1.0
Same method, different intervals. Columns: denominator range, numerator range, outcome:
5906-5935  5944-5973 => 0.95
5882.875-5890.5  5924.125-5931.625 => 1.14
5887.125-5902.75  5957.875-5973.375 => 1.08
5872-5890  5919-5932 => 1.04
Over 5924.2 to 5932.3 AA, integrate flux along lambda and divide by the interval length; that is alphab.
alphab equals 10.5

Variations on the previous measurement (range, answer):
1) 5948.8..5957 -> 9.46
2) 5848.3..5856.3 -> 10.3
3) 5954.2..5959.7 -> 9.48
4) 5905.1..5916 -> 10.2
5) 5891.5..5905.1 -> 9.34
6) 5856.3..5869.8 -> 10.1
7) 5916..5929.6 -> 10.2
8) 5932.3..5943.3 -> 9.96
